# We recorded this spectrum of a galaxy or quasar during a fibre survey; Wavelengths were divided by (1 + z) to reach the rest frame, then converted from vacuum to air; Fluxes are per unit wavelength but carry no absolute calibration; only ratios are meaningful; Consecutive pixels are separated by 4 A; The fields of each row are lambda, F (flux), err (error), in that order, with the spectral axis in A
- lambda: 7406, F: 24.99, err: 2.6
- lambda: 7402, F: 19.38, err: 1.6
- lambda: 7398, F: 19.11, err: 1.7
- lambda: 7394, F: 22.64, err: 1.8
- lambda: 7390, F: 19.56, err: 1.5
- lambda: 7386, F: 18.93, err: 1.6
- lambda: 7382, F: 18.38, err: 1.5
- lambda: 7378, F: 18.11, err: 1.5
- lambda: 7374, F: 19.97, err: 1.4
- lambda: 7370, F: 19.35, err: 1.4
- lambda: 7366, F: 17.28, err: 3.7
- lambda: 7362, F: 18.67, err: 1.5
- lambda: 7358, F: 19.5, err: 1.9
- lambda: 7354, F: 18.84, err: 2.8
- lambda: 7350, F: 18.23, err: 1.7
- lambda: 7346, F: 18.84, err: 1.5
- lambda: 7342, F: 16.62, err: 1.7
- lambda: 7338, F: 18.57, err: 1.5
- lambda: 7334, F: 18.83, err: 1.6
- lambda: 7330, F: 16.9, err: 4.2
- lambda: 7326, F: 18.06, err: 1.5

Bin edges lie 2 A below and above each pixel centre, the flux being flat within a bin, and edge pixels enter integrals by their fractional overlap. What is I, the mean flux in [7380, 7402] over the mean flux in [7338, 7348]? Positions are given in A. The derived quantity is 1.1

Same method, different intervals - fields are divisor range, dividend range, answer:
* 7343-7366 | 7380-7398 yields 1.06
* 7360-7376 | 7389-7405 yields 1.09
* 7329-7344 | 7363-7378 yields 1.05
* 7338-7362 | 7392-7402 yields 1.12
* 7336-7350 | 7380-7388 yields 1.03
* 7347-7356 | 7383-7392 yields 1.03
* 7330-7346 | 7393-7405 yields 1.14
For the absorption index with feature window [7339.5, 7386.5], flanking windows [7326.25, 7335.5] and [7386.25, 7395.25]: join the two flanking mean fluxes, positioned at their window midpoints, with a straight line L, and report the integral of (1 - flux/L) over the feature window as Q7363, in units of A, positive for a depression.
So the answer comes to 1.81 A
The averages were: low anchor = 17.8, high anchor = 20.5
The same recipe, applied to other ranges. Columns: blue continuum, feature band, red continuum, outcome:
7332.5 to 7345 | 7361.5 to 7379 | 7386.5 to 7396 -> 0.86 A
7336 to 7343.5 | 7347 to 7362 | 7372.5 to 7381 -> -0.55 A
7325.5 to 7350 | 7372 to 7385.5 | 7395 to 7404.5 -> 0.30 A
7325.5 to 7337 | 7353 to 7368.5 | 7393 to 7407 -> 0.61 A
